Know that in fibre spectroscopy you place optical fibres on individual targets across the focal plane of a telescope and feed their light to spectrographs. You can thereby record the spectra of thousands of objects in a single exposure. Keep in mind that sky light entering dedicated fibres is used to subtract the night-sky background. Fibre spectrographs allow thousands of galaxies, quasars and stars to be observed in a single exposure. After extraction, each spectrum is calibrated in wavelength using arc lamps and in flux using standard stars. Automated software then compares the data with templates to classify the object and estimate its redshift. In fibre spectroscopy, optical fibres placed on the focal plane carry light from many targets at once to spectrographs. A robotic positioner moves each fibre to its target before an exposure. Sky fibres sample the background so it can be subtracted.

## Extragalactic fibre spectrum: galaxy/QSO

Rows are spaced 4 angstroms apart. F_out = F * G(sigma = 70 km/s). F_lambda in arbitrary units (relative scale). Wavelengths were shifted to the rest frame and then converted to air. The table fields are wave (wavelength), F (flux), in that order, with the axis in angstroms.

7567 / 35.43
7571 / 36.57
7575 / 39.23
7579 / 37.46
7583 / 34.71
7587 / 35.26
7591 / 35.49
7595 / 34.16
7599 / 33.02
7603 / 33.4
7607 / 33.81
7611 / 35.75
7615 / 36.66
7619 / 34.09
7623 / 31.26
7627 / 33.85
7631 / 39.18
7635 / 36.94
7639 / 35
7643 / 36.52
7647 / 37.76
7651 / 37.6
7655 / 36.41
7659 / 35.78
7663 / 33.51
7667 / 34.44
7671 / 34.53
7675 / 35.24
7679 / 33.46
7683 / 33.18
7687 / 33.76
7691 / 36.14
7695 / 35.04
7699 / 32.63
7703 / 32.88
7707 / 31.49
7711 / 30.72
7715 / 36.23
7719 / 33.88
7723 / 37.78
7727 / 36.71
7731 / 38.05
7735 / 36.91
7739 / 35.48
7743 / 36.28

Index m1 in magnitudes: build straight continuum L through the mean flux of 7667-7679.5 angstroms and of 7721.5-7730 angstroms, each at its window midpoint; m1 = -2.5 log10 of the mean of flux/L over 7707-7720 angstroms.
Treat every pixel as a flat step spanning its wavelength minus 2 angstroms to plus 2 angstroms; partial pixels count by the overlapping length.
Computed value 0.11 mag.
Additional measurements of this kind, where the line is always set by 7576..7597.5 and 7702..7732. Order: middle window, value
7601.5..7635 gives 0.01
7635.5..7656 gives -0.05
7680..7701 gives 0.02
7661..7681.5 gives 0.02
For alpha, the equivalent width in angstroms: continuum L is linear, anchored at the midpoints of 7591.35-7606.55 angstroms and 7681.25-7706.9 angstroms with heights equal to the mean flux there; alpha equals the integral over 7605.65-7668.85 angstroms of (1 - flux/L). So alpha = -3.3 angstroms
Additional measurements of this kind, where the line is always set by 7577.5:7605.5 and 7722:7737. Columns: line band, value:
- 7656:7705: 2.88 angstroms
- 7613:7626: 0.46 angstroms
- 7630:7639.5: -0.43 angstroms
